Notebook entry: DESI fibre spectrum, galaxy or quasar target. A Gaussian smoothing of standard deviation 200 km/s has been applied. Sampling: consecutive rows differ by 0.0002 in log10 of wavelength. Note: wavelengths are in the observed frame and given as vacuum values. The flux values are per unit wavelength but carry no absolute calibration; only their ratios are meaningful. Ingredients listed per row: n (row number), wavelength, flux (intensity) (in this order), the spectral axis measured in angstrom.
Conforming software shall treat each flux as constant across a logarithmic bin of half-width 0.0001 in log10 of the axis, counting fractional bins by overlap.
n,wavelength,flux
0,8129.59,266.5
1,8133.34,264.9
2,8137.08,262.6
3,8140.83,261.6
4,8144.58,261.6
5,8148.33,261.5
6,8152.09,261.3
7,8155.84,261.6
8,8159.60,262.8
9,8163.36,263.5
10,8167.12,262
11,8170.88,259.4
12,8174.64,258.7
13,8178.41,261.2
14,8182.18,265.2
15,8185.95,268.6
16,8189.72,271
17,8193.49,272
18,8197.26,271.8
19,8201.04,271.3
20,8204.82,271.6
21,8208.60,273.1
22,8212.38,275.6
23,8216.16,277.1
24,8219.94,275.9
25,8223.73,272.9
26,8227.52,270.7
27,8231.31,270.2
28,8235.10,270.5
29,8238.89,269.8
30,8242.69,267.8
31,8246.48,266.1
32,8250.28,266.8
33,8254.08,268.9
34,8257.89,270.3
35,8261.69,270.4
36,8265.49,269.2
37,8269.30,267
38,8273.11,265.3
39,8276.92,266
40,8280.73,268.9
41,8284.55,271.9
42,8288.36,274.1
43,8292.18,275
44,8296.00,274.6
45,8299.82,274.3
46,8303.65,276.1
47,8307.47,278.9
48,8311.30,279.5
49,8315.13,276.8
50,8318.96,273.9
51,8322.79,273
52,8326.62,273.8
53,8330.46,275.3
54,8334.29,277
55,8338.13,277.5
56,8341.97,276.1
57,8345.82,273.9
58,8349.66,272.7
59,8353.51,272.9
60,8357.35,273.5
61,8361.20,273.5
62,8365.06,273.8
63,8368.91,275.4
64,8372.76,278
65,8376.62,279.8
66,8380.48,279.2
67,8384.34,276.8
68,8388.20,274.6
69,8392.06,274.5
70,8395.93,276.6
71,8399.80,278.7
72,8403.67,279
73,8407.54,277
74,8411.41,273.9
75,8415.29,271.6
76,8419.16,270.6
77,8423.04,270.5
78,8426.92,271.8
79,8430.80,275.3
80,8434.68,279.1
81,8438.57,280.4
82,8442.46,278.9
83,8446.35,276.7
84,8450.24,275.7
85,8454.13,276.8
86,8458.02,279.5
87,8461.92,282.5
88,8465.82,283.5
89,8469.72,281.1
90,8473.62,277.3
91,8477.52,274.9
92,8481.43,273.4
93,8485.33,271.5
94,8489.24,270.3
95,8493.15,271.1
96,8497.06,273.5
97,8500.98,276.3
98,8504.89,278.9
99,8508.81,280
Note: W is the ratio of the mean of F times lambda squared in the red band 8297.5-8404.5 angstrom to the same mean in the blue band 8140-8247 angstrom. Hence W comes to 1.07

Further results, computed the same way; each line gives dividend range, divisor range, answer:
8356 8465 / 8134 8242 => 1.09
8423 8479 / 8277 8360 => 1.04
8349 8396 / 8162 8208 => 1.08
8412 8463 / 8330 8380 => 1.02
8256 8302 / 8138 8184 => 1.06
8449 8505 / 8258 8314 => 1.06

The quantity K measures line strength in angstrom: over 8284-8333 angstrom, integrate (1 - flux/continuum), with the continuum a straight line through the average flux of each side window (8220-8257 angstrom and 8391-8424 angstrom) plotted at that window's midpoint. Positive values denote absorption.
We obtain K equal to -0.6 angstrom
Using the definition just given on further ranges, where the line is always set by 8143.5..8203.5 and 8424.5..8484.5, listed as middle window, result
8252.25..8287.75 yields 0.04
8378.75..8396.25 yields -0.11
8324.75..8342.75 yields -0.26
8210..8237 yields -0.64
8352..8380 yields -0.20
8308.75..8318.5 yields -0.23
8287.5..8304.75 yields -0.29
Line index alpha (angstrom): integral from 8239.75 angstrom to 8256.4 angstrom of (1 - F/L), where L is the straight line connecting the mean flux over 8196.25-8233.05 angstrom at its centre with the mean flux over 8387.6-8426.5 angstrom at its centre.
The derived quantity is 0.3 angstrom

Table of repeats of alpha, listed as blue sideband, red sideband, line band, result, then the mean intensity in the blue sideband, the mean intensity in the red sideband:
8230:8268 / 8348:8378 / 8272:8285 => 0.1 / 269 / 275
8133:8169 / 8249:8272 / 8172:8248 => -1.2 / 262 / 269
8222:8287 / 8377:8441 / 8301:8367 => -0.7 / 269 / 276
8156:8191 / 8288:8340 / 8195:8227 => -0.8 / 263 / 276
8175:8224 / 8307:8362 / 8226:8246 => 0.2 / 271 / 275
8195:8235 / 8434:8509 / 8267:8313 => 0.3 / 273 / 277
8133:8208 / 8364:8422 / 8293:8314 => -0.4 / 265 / 276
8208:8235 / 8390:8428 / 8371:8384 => -0.2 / 273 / 274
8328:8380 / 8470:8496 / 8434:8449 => -0.2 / 275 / 274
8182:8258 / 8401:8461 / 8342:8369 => 0.0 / 271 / 276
